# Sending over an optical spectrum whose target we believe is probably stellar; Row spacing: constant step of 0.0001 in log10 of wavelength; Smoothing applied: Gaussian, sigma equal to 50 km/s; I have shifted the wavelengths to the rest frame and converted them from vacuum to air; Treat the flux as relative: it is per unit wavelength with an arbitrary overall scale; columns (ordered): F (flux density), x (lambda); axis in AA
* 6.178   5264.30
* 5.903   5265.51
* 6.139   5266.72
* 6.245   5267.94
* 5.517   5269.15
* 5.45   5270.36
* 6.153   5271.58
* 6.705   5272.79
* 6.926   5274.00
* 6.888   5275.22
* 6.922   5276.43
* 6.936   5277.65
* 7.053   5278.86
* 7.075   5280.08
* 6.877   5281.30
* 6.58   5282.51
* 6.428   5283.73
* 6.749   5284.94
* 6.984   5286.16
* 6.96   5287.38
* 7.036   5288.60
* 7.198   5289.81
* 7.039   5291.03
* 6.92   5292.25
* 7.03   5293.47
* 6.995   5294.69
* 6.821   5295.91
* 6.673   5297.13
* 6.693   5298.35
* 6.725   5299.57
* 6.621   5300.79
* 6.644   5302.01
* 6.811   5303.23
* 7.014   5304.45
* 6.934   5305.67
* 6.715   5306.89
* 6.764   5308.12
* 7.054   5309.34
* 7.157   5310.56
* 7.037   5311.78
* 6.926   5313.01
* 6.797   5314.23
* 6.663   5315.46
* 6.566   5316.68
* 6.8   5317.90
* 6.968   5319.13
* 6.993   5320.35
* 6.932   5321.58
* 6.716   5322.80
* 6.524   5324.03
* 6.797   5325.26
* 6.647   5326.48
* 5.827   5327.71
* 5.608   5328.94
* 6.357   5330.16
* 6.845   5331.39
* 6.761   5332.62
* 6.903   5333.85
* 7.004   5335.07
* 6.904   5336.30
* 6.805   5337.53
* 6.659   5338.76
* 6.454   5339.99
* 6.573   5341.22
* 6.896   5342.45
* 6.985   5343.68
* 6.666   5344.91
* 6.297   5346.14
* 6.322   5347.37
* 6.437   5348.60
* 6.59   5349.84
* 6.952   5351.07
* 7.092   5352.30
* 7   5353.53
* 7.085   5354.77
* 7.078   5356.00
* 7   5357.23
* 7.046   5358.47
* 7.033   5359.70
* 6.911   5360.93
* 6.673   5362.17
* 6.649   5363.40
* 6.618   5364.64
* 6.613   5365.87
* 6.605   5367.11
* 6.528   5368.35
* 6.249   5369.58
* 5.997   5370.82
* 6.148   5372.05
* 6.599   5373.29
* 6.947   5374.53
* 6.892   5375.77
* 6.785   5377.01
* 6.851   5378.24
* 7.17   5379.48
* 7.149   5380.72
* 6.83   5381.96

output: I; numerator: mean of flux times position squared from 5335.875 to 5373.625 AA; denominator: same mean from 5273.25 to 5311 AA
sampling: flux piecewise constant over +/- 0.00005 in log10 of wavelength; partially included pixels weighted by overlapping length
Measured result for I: 1.0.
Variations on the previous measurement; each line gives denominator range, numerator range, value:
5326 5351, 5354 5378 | 1.03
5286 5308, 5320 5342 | 0.98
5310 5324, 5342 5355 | 1.00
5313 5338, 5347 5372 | 1.02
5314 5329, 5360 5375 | 1.00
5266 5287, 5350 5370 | 1.07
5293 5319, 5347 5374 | 1.00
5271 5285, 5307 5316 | 1.03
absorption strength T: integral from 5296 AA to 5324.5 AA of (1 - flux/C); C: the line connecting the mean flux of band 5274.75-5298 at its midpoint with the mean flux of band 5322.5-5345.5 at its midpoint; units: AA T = -0.2 AA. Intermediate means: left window 6.9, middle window 6.82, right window 6.63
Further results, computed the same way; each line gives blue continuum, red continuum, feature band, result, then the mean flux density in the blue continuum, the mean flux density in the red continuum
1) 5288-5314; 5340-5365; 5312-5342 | 0.7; 6.9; 6.79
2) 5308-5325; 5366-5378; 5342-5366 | -0.6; 6.85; 6.54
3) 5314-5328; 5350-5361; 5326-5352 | 1.0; 6.7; 7.01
